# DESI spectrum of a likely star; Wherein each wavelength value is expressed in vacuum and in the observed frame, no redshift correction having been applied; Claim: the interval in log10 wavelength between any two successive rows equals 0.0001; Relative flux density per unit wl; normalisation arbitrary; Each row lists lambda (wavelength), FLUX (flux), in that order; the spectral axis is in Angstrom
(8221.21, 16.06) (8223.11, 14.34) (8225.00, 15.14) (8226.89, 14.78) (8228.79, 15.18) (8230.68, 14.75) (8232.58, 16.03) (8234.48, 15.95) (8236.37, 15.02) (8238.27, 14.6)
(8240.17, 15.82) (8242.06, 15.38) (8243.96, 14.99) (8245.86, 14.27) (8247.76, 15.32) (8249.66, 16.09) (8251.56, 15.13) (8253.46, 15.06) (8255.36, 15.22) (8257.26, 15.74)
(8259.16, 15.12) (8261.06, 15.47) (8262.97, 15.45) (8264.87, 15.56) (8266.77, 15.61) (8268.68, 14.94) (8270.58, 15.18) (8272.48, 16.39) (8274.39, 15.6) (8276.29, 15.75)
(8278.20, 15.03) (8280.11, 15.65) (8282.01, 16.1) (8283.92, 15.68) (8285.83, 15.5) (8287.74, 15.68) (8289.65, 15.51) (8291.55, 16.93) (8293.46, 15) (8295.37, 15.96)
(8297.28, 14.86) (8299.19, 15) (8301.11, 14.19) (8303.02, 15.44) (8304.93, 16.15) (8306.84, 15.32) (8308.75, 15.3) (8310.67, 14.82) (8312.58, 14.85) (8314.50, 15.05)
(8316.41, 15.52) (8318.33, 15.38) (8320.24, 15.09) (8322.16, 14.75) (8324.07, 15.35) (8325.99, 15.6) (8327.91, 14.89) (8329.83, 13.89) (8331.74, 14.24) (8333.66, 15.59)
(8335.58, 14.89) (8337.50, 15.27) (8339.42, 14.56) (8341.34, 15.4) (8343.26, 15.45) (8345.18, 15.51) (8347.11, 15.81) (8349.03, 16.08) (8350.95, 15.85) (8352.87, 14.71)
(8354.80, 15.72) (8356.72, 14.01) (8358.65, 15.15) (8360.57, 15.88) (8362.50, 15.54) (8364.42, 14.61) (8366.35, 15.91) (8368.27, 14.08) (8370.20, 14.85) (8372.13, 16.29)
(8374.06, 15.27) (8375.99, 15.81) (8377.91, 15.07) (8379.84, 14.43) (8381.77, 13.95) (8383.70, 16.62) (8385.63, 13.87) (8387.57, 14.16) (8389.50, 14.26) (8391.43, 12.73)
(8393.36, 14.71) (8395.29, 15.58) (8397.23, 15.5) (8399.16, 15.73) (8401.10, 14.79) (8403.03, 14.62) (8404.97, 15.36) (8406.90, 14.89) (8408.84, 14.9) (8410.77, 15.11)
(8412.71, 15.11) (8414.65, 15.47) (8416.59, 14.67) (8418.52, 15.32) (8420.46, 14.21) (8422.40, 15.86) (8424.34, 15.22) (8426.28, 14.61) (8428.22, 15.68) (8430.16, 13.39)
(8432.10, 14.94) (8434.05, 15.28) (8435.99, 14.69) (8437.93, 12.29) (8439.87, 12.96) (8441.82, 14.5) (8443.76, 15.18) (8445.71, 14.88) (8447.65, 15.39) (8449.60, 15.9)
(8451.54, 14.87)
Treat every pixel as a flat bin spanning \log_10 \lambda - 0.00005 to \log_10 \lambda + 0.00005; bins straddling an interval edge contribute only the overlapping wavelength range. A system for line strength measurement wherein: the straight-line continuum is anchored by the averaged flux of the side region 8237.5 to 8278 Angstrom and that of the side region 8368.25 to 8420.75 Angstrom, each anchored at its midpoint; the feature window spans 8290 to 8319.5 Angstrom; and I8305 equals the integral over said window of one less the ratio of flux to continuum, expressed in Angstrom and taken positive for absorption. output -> -0.2 Angstrom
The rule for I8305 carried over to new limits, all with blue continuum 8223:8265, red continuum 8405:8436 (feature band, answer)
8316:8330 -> 0.0 Angstrom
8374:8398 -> 0.5 Angstrom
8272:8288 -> -0.5 Angstrom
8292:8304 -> 0.0 Angstrom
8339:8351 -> -0.4 Angstrom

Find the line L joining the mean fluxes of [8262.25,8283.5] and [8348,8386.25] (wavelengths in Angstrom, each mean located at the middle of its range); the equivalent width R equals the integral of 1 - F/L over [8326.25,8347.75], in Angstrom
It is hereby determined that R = 0.38 Angstrom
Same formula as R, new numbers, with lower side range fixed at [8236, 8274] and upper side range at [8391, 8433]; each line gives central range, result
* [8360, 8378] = -0.3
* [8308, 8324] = 0.1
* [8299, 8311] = 0.0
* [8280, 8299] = -0.5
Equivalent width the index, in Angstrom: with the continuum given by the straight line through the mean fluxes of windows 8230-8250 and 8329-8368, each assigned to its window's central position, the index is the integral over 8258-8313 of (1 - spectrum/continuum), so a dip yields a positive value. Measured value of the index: -0.8 Angstrom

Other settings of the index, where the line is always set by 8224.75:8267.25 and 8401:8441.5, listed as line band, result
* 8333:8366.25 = -0.8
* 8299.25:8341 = 0.0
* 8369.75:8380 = -0.3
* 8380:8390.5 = 0.2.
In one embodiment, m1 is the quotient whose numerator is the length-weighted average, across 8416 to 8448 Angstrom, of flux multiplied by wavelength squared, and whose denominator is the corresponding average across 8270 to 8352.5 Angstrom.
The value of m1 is 1.0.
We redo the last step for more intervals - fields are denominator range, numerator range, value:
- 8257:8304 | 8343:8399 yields 1.00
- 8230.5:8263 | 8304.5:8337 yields 1.00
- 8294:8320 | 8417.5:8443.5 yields 0.99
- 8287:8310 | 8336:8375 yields 1.00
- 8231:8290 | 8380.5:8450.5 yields 0.99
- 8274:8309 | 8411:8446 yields 0.98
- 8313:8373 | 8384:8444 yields 0.99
